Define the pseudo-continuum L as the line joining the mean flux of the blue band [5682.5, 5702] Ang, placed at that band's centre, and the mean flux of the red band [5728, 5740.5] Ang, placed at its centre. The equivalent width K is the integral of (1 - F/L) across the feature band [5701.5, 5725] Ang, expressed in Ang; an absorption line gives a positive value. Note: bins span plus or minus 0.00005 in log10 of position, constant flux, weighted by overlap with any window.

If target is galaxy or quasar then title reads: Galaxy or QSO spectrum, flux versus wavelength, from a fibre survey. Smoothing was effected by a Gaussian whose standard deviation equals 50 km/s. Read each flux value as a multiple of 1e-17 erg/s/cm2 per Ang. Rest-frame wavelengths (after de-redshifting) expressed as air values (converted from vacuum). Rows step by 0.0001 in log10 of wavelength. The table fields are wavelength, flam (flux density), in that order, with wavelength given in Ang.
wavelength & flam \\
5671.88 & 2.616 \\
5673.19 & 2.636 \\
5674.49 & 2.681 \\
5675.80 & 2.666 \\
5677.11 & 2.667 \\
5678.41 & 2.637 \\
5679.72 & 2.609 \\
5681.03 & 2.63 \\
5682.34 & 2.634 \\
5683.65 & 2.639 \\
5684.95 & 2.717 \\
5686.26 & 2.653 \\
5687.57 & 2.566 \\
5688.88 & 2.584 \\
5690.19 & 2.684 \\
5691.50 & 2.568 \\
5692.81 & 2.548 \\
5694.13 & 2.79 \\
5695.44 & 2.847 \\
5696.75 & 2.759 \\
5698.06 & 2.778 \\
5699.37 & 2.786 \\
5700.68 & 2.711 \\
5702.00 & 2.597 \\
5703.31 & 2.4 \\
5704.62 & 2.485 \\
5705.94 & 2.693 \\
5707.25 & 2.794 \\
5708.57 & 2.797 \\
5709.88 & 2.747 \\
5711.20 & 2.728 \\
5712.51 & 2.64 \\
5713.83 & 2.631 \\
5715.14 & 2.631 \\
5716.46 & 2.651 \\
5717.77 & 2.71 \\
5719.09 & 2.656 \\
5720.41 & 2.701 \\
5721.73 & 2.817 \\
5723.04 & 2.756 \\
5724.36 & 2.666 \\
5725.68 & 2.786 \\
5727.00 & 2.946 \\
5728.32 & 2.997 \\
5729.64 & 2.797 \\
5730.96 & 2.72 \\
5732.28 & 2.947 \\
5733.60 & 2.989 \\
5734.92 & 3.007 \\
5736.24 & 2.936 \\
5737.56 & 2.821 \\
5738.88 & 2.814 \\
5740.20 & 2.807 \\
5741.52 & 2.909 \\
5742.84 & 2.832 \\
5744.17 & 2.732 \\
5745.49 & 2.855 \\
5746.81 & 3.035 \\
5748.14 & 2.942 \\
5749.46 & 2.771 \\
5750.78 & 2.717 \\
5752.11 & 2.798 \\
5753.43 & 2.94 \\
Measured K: 0.9 Ang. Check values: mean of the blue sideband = 2.68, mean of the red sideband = 2.88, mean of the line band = 2.67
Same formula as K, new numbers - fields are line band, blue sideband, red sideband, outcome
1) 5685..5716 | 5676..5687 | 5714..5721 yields -0.14 Ang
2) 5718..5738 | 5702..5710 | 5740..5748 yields -0.43 Ang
